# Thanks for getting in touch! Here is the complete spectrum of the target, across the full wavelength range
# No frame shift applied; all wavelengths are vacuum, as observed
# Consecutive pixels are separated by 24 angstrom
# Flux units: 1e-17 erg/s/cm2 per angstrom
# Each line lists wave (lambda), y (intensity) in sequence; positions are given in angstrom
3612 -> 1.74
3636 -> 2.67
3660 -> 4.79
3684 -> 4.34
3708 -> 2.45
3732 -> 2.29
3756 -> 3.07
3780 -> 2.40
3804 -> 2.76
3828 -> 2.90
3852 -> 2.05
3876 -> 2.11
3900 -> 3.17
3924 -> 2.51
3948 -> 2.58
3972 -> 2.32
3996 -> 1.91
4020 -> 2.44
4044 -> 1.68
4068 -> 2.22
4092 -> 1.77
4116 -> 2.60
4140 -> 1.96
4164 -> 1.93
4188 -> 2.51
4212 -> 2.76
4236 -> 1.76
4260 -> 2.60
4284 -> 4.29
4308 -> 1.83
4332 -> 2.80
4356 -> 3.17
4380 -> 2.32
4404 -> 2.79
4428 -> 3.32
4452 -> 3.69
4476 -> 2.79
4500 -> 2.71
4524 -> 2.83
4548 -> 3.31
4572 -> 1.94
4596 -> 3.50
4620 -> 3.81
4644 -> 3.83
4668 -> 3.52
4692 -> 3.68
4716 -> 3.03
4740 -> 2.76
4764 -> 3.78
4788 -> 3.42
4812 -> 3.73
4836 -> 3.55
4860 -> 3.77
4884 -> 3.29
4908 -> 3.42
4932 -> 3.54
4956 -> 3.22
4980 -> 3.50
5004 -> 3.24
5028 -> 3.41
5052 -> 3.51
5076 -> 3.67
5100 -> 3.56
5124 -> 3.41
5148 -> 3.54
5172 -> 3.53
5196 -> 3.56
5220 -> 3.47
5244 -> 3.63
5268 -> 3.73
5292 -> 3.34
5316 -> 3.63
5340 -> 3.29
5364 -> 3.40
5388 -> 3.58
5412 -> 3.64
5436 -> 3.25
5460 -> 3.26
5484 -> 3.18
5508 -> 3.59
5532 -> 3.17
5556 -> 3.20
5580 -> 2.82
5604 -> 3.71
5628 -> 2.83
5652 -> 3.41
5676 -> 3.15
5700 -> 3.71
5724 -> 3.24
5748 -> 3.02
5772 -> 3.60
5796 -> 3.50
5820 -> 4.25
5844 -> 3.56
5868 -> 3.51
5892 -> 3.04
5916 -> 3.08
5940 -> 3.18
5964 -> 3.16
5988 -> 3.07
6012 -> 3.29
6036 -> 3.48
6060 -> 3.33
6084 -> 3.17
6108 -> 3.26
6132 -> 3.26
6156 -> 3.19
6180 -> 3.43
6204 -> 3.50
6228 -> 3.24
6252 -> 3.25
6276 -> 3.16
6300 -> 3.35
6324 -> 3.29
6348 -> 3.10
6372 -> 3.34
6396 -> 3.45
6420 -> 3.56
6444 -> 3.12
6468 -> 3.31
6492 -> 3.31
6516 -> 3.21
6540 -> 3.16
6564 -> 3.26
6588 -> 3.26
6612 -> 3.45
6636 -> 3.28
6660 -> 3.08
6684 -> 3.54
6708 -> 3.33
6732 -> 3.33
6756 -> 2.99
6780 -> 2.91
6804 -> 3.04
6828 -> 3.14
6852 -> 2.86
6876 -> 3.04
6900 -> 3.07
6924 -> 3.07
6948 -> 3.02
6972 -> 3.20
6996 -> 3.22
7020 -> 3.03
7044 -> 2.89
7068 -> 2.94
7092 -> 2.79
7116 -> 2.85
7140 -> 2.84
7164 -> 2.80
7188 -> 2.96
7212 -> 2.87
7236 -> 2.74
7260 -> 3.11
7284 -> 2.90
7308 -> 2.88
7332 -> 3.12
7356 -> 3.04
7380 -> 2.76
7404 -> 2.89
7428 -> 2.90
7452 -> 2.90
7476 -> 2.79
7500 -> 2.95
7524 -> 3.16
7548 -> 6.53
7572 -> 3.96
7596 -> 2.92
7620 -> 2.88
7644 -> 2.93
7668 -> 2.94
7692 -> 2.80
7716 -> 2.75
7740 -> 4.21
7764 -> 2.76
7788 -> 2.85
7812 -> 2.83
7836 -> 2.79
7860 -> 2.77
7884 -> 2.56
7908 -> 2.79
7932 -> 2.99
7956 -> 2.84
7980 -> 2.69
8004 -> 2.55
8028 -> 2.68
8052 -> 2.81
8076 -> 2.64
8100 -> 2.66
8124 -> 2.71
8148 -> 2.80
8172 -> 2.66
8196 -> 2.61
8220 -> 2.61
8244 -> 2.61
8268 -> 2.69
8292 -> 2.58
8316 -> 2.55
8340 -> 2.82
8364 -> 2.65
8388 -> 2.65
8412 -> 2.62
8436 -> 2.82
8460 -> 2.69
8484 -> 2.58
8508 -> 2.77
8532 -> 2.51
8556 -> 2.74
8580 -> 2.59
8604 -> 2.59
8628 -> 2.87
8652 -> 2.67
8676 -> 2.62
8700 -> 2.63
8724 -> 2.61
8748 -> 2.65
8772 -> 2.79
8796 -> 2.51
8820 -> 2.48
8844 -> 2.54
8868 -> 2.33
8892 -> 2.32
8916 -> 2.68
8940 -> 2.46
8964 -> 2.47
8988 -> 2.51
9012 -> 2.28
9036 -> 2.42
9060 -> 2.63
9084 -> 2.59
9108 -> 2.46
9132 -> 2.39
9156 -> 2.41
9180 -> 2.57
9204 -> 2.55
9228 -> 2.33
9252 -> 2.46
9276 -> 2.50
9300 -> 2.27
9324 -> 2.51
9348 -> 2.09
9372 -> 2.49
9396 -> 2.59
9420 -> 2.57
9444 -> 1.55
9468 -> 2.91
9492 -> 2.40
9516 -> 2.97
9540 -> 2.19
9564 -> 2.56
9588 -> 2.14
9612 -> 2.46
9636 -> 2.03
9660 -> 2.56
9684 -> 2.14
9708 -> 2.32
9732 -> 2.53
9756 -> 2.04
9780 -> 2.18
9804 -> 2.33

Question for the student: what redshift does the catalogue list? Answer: 0.151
